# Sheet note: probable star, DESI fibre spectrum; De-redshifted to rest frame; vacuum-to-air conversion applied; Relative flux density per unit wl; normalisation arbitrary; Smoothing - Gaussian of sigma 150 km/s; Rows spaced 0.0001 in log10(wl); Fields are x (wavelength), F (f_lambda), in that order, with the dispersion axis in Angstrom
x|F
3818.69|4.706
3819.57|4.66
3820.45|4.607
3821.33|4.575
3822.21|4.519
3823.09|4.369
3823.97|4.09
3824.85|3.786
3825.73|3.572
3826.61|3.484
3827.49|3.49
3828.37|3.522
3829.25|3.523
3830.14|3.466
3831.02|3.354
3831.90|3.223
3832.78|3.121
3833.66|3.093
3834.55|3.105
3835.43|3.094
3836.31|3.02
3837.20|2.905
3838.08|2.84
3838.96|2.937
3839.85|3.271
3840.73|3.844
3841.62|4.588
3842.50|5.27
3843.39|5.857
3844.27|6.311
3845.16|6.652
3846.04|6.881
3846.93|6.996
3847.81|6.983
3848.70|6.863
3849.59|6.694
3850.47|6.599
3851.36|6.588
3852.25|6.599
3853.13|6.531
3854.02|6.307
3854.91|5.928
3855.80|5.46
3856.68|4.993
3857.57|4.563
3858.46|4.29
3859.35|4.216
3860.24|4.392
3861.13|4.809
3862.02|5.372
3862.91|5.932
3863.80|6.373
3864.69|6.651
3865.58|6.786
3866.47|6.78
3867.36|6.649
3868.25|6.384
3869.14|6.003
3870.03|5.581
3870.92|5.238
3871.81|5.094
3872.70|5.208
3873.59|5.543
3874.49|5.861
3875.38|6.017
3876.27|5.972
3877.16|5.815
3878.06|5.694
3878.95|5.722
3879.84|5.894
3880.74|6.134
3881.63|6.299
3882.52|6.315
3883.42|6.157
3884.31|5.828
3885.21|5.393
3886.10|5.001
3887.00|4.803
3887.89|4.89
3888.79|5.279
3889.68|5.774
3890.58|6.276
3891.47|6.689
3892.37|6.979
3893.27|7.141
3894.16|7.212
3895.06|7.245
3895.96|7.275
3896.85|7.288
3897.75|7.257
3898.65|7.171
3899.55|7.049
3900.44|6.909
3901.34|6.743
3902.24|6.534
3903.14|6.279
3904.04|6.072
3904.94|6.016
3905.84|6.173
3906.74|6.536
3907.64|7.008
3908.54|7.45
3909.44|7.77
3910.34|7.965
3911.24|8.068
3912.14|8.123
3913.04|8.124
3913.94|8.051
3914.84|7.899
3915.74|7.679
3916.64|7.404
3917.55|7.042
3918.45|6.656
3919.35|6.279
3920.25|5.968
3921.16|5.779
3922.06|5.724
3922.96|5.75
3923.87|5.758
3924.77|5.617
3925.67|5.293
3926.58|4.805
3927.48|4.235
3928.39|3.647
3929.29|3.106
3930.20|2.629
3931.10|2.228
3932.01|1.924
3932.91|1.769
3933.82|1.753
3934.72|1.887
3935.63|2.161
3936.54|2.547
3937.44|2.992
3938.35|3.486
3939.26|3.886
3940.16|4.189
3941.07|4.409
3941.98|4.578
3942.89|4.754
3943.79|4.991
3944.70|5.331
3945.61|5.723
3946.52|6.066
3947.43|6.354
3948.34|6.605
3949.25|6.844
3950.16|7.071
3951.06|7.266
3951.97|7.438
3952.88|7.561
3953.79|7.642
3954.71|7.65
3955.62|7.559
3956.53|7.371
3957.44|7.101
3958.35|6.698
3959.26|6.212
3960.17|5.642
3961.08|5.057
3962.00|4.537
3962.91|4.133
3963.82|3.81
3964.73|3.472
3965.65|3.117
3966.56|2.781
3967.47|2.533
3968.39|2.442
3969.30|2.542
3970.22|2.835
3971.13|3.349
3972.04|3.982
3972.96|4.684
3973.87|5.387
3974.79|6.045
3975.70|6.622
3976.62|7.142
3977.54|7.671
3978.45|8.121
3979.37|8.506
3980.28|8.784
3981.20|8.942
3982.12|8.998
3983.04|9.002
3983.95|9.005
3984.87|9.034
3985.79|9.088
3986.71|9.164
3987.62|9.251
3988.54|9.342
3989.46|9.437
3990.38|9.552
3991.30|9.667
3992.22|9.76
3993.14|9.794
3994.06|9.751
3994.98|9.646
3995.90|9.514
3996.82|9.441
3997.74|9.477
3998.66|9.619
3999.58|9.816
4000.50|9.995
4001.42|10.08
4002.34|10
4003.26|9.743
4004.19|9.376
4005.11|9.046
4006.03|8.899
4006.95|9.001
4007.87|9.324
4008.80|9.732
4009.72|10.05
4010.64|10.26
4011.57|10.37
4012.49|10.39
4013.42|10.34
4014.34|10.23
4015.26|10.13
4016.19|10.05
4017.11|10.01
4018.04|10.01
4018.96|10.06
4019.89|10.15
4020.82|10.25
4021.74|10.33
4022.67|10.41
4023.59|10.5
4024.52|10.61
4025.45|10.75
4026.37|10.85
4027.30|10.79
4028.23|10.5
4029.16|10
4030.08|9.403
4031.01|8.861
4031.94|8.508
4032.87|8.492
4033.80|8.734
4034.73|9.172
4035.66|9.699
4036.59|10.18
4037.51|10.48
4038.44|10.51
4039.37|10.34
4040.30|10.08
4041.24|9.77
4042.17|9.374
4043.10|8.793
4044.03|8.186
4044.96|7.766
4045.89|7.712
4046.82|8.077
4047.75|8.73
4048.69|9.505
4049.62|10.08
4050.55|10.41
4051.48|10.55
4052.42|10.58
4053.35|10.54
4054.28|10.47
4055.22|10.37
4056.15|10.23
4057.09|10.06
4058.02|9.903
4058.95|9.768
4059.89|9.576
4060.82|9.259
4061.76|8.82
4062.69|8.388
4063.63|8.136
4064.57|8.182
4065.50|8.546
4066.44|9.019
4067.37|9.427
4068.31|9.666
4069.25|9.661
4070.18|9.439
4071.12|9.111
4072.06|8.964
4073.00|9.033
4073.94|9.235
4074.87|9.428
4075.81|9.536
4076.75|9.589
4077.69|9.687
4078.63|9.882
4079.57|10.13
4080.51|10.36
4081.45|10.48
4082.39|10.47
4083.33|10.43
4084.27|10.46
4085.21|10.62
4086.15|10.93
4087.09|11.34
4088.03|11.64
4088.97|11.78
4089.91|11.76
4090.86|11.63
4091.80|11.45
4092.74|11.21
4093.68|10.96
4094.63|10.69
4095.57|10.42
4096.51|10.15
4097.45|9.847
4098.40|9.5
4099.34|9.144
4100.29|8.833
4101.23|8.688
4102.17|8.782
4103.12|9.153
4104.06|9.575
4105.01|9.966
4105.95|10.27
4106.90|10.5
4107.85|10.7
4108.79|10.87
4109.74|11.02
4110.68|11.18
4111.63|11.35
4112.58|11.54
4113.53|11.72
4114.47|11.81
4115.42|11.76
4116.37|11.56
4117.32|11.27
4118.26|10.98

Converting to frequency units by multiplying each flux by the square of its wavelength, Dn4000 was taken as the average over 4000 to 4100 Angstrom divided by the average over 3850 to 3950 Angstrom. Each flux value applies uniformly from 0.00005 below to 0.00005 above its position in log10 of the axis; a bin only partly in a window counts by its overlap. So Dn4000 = 1.86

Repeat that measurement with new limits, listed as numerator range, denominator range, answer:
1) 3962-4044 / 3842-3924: 1.46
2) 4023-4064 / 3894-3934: 1.69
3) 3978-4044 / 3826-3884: 2.00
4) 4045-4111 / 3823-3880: 2.18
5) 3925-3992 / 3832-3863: 1.19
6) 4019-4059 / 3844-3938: 1.80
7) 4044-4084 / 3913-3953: 1.99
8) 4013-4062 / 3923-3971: 2.20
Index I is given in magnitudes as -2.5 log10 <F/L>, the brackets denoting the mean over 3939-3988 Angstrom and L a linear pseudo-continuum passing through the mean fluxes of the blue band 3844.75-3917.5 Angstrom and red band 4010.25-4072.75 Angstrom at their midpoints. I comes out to 0.305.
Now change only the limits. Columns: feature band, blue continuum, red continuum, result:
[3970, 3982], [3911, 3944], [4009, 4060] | 0.114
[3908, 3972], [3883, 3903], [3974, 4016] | 0.406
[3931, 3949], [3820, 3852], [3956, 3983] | 0.323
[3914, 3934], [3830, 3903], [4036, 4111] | 0.316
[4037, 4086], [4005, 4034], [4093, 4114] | 0.055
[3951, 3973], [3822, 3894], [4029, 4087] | 0.418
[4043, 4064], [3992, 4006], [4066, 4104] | 0.057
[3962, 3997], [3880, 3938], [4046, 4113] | 0.097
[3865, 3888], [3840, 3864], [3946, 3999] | 0.029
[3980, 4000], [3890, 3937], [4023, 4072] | -0.174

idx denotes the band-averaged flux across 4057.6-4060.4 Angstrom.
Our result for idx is 9.75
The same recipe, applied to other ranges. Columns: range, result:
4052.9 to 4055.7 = 10.5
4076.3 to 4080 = 9.81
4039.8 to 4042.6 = 9.72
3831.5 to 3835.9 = 3.13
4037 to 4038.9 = 10.5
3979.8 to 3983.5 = 8.94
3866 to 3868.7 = 6.61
